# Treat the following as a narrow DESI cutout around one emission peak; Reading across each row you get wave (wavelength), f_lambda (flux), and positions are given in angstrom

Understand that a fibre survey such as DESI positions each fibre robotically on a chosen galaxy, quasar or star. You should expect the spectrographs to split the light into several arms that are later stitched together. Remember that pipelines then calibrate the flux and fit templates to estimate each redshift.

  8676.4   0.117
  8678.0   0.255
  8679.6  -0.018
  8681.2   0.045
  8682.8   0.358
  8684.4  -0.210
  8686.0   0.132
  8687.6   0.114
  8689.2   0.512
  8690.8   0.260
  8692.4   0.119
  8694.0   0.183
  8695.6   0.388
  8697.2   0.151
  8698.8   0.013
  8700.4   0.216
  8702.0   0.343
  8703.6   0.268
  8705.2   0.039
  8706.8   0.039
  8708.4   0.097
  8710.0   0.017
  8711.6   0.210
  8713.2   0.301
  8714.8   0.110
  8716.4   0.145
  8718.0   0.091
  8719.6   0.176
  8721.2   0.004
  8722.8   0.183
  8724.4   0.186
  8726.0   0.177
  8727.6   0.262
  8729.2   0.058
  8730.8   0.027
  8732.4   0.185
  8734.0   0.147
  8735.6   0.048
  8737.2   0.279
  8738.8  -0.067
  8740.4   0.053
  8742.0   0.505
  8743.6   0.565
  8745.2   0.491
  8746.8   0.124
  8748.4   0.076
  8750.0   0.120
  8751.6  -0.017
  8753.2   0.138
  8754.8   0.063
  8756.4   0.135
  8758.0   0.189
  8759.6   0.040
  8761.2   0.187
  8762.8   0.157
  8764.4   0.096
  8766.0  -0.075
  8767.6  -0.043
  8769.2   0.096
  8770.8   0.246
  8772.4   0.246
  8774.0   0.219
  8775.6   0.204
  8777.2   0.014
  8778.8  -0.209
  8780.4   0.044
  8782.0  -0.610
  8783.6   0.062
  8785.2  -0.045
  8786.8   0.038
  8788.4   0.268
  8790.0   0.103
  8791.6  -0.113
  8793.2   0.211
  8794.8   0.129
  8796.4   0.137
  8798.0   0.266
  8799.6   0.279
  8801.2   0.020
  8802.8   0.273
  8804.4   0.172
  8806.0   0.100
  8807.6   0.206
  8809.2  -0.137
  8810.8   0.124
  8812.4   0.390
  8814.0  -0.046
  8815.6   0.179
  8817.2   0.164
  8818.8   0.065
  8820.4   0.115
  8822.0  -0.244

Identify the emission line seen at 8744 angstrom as H-gamma 4340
